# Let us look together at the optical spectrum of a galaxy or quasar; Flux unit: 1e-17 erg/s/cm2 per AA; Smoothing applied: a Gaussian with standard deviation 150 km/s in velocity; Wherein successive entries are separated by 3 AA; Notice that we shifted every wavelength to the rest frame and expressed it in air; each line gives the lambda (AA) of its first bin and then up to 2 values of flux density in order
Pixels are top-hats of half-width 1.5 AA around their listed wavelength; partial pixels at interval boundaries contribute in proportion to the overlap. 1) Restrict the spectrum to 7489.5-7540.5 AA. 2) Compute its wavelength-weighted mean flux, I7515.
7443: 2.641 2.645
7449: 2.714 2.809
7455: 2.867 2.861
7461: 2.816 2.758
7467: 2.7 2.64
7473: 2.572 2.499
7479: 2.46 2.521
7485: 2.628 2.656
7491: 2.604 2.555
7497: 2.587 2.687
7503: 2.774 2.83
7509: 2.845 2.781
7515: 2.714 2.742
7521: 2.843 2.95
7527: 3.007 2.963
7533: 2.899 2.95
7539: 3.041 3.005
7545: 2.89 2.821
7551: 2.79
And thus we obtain 2.81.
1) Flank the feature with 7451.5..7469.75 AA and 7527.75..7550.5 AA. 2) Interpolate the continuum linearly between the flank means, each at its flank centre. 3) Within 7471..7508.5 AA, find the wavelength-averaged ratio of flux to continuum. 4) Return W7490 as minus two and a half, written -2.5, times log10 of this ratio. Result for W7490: 0.09 mag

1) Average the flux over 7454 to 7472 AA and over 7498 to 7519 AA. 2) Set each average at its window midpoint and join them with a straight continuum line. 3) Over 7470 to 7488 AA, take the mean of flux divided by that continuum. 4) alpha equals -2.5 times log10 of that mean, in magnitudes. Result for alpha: 0.09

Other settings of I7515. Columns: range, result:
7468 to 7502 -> 2.59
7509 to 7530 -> 2.85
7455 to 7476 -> 2.72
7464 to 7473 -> 2.67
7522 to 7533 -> 2.96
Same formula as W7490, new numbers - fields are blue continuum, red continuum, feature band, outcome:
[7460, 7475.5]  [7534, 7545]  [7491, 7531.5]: 0.03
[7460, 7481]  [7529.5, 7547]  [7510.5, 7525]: 0.02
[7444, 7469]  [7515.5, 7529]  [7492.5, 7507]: 0.06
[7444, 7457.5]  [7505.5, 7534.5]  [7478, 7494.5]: 0.10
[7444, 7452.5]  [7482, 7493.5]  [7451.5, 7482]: -0.01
